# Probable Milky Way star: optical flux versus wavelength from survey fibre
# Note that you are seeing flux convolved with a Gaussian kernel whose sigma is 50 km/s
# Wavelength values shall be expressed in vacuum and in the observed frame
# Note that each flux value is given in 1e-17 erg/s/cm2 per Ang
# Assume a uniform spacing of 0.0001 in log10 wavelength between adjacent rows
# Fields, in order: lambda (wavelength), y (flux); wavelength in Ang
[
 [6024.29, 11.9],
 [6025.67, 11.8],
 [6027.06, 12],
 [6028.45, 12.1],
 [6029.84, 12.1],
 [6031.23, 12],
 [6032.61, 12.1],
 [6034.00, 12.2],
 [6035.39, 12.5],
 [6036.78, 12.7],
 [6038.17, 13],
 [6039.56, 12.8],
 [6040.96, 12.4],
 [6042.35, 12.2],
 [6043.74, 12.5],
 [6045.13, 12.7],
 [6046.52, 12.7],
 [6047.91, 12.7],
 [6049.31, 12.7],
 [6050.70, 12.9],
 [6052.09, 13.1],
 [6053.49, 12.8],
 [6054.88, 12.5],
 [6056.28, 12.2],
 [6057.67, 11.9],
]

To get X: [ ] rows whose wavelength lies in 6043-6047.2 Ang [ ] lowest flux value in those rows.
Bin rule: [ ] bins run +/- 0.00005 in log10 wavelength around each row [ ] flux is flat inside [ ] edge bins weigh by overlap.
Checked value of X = 12.5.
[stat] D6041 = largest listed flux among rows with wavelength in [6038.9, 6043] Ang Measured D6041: 12.8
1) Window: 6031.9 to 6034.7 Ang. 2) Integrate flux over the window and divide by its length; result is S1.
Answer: 12.2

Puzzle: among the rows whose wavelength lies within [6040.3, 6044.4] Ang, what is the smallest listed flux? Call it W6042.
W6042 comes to 12.2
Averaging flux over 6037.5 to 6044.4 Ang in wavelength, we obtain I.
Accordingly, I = 12.6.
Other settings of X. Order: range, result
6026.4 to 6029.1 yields 12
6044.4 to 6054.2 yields 12.7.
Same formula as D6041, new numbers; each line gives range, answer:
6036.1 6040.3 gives 13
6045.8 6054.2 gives 13.1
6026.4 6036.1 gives 12.5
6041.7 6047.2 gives 12.7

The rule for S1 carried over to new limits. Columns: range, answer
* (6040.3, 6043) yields 12.3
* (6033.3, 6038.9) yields 12.6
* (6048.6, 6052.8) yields 12.9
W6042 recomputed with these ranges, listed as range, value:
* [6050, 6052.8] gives 12.9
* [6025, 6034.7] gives 11.8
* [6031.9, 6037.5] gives 12.1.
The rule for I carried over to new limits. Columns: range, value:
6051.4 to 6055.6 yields 12.8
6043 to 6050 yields 12.7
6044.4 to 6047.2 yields 12.7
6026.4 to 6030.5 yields 12.1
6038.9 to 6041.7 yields 12.6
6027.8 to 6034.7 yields 12.1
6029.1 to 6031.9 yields 12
